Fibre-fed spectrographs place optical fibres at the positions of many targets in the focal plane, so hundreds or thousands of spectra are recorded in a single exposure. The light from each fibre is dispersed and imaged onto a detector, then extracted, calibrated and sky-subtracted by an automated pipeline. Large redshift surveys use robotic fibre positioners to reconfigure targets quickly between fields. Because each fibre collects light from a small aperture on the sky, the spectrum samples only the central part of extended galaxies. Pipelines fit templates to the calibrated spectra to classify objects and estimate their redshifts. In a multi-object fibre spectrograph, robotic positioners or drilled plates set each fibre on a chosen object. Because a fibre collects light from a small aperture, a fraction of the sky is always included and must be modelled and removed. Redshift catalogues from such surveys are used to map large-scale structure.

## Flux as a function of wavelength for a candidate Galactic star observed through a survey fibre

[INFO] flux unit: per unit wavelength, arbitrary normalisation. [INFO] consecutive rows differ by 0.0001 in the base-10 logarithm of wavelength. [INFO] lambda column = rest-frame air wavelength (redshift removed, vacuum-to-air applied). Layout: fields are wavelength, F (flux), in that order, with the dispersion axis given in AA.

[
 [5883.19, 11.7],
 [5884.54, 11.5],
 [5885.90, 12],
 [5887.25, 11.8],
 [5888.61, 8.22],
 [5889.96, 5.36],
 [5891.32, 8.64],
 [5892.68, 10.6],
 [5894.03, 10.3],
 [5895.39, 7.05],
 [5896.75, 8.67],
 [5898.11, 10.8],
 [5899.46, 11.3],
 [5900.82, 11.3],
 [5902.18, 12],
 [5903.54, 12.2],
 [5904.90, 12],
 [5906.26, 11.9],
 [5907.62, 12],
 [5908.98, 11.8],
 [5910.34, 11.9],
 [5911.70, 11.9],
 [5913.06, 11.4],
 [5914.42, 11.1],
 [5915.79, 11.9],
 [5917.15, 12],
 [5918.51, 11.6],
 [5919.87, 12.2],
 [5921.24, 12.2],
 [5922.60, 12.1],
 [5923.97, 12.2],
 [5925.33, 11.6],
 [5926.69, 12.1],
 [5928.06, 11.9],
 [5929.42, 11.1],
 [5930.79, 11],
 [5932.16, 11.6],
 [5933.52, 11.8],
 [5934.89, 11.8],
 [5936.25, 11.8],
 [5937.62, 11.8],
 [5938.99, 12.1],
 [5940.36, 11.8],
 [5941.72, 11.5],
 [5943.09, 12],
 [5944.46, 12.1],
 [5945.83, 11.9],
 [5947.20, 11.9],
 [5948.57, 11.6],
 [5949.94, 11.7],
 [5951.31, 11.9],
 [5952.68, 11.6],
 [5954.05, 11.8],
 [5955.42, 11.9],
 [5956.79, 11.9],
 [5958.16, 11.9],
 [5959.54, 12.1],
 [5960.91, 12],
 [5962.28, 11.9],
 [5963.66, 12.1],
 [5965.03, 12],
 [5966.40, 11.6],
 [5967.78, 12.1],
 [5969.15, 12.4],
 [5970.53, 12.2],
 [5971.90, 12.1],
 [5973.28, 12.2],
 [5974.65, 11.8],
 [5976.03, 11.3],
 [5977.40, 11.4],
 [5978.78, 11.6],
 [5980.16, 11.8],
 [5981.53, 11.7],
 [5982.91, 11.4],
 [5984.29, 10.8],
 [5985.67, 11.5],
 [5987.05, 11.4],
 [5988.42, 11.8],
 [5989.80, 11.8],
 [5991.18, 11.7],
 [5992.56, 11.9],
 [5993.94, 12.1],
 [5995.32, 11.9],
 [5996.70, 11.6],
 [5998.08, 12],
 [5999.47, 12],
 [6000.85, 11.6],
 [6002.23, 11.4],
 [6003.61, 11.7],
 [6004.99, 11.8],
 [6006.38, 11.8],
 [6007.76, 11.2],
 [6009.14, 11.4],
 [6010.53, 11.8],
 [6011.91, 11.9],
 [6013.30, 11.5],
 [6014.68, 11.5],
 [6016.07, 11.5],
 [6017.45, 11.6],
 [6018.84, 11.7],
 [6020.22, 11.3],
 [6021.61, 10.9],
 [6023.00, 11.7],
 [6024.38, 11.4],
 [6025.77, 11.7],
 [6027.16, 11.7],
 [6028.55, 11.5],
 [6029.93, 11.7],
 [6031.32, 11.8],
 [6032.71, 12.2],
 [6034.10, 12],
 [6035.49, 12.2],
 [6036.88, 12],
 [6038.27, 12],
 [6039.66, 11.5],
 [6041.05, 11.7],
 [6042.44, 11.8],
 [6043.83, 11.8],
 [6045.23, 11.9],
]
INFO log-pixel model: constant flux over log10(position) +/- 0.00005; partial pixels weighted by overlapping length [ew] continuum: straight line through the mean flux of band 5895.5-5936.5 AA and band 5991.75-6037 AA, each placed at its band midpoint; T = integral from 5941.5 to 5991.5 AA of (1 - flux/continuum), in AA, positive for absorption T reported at -0.7 AA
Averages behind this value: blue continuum 11.6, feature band 11.8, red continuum 11.7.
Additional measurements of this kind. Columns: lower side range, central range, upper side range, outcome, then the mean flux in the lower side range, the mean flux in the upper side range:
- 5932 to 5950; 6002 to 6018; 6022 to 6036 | 0.2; 11.8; 11.8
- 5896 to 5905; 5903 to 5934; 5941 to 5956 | -1.2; 11.1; 11.8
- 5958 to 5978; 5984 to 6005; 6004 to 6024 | 0.0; 11.9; 11.5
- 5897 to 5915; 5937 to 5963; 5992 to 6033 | -0.5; 11.6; 11.7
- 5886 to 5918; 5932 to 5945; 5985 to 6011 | -0.9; 10.7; 11.7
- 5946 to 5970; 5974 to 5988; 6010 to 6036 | 0.4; 11.9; 11.7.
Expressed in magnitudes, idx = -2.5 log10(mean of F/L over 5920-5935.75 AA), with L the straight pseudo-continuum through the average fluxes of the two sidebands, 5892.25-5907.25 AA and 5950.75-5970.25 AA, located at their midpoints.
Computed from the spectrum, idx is -0.04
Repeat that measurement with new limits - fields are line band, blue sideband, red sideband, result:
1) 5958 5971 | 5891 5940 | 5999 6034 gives -0.048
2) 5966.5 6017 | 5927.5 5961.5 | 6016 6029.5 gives -0.008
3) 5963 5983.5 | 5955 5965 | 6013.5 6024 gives 0.001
